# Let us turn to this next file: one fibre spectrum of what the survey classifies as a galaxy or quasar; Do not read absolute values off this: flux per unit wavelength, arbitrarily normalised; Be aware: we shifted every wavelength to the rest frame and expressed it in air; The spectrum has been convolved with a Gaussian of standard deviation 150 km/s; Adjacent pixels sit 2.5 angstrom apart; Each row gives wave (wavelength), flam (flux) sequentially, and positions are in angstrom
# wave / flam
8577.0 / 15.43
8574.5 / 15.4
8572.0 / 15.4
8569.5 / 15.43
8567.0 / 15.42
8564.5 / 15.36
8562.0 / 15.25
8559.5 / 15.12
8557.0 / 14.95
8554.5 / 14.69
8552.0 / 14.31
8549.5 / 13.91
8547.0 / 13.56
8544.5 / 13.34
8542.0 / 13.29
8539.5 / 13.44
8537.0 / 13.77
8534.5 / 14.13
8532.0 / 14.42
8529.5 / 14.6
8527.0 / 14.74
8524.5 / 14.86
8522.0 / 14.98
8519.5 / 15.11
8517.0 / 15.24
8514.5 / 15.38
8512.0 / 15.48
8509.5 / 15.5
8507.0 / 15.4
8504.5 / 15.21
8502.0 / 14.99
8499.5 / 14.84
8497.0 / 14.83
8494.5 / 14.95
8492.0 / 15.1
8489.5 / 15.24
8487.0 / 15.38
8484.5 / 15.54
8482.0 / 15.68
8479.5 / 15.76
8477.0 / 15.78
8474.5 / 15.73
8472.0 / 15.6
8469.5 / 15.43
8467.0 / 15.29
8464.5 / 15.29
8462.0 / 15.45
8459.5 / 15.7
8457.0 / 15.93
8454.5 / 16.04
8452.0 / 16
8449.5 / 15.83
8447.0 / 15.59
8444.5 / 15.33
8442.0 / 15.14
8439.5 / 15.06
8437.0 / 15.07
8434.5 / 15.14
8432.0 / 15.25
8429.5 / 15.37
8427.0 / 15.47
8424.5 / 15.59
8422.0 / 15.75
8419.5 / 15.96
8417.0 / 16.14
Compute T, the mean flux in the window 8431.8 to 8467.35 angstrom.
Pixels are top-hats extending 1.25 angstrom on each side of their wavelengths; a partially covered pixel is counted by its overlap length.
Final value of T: 15.5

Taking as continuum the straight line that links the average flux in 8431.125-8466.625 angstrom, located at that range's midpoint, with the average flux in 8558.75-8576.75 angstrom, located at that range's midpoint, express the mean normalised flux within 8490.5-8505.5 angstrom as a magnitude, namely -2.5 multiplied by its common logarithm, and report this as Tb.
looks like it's 0.03 mag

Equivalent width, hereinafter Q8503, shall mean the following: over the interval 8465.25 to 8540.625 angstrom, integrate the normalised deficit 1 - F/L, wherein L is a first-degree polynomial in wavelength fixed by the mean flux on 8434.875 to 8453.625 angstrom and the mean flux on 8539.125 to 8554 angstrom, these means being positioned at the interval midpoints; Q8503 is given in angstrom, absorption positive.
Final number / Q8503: -3.3 angstrom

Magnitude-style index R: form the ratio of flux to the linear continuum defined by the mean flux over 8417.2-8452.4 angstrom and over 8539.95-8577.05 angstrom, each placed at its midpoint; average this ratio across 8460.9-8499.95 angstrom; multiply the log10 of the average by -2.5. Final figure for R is -0.01 mag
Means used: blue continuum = 15.5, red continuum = 14.7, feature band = 15.4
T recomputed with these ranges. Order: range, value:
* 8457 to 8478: 15.6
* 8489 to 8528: 15.1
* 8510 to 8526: 15.2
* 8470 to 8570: 14.9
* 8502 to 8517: 15.3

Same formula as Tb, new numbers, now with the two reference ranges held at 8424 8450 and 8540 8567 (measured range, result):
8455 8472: -0.030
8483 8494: -0.027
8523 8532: -0.007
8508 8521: -0.045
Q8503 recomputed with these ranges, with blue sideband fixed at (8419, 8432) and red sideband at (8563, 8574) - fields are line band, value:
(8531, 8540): 0.9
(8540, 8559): 1.7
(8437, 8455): 0.0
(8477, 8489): -0.1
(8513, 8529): 0.4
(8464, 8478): 0.0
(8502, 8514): 0.1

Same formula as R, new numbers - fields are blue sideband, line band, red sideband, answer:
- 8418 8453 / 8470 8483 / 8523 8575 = -0.04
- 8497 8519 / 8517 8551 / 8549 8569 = 0.06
